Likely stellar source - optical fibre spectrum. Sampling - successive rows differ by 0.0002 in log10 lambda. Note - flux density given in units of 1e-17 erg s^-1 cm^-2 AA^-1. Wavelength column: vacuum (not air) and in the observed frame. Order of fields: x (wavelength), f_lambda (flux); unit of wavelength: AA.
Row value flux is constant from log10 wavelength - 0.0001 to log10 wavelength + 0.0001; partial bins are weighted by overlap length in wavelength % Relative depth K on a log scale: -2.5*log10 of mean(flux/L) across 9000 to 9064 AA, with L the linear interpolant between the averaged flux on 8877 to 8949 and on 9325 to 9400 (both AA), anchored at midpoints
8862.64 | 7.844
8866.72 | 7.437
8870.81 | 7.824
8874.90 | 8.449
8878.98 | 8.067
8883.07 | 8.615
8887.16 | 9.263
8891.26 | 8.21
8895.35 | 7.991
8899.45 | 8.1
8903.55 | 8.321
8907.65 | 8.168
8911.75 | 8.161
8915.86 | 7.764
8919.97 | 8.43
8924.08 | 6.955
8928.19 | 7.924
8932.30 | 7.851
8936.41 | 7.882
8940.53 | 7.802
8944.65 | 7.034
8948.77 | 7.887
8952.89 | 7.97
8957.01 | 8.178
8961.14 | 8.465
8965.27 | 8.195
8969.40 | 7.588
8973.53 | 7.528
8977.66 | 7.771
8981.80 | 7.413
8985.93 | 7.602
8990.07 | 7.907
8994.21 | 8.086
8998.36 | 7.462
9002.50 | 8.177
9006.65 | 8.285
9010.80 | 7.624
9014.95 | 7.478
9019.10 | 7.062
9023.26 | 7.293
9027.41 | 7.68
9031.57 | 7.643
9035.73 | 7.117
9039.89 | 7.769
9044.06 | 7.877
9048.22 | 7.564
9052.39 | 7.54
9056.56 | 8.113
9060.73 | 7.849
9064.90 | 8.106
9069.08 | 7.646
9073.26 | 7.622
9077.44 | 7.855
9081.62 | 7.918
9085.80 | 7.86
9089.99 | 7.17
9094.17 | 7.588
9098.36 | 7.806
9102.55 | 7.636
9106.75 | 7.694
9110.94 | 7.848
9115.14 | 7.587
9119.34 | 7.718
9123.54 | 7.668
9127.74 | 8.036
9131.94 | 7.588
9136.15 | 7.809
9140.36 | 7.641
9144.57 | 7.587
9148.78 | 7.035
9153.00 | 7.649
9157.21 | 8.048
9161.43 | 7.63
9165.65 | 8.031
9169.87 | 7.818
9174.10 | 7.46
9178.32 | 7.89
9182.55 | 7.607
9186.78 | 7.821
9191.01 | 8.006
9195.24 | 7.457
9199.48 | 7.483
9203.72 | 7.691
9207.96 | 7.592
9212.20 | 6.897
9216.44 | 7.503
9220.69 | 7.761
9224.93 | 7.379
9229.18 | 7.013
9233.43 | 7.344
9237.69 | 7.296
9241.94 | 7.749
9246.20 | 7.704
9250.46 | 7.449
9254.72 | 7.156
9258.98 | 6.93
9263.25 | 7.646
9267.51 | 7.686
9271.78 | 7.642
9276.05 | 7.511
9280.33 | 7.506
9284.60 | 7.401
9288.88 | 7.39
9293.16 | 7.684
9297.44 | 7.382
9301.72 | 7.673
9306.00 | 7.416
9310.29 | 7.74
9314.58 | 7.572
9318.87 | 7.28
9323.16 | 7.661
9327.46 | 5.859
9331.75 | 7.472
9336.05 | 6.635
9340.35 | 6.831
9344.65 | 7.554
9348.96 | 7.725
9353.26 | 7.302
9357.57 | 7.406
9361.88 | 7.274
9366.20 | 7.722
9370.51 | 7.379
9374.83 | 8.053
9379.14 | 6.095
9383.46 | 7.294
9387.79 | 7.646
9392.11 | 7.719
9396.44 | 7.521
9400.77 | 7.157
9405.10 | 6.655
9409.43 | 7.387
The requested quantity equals 0.02 mag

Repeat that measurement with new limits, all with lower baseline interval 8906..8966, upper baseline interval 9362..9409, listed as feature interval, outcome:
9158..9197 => -0.02 mag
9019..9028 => 0.06 mag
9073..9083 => -0.01 mag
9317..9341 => 0.07 mag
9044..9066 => -0.01 mag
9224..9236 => 0.04 mag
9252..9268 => 0.02 mag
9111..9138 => -0.01 mag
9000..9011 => -0.04 mag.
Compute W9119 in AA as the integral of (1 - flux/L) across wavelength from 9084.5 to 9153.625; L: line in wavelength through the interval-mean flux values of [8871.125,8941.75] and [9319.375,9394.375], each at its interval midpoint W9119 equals 0.7 AA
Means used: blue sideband 8.11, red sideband 7.27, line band 7.64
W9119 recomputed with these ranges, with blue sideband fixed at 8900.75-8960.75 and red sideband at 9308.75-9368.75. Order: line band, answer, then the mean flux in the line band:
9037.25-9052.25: 0.1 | 7.69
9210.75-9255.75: 0.3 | 7.4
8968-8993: 0.6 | 7.65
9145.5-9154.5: 0.3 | 7.35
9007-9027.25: 0.8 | 7.47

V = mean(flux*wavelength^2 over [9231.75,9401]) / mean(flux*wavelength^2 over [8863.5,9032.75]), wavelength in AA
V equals 1.02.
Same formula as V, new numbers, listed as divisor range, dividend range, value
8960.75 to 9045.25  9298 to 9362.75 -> 1.02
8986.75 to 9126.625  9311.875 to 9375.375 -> 1.01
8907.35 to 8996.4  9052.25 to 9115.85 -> 1.02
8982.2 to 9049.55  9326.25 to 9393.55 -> 1.02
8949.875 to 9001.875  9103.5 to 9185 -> 1.02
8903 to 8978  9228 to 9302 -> 1.02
